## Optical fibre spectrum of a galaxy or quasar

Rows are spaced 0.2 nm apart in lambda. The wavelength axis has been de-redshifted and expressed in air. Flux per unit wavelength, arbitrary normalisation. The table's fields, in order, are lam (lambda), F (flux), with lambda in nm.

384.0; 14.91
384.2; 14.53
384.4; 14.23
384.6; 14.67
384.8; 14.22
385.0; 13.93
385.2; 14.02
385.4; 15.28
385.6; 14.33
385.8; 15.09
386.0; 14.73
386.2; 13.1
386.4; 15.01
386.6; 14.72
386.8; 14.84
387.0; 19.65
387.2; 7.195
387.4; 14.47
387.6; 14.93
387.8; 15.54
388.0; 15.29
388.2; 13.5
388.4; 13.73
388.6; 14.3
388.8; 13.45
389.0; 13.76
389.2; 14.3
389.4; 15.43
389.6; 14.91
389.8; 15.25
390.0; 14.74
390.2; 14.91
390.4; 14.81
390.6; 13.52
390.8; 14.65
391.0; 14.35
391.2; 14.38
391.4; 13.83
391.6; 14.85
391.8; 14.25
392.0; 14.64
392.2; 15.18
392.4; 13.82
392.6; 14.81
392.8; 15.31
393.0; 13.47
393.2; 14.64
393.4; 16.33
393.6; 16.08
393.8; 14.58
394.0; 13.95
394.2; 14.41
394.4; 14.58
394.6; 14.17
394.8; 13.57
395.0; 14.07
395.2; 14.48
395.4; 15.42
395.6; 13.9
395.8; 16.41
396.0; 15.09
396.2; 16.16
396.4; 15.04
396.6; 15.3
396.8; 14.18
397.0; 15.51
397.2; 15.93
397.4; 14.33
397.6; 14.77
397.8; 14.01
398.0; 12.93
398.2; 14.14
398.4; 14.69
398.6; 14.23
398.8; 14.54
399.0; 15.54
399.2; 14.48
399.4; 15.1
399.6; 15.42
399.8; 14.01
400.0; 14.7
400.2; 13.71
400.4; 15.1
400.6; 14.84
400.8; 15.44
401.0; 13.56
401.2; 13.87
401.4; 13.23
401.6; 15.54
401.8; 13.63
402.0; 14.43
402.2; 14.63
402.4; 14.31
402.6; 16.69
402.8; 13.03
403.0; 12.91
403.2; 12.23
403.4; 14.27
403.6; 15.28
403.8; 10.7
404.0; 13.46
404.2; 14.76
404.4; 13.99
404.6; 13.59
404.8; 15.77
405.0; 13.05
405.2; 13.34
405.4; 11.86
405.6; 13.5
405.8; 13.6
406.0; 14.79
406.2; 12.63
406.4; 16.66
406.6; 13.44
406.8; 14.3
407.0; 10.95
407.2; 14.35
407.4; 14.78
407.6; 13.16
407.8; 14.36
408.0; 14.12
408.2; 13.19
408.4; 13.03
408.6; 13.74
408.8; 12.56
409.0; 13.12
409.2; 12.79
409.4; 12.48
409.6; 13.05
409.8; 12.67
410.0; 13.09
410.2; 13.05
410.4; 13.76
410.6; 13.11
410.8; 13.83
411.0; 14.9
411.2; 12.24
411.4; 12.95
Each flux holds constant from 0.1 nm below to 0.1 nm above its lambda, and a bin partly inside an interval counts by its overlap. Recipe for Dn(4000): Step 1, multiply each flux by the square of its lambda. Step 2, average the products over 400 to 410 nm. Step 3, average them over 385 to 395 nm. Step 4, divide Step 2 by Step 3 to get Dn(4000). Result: 1.0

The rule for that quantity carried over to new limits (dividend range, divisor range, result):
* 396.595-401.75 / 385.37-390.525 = 1.06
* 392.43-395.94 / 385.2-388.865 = 1.06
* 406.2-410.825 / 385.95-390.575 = 1.03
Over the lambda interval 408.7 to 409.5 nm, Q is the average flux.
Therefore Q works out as 12.7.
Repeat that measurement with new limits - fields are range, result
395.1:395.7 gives 14.6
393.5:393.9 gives 15.3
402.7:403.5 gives 13.1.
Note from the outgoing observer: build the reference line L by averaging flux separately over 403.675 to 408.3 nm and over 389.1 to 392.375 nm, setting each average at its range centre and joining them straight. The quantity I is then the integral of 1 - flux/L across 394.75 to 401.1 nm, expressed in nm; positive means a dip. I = -0.245 nm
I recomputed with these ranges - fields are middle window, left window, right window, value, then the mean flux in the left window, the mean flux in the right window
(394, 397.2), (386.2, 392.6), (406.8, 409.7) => -0.17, 14.4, 13.3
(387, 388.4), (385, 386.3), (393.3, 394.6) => 0.06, 14.4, 14.9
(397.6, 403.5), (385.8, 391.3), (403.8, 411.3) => -0.20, 14.4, 13.5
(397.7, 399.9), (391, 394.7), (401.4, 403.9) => -0.04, 14.6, 13.9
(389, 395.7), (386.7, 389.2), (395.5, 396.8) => 0.08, 14.2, 15.2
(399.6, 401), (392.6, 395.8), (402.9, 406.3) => -0.06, 14.7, 13.5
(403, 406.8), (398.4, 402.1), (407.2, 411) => 0.06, 14.5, 13.4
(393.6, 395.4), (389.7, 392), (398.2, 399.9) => 0.03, 14.5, 14.7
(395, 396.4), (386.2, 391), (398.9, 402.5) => -0.06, 14.4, 14.5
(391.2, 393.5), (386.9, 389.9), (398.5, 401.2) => -0.03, 14.4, 14.6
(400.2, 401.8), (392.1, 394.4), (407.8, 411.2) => -0.04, 14.8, 13.3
